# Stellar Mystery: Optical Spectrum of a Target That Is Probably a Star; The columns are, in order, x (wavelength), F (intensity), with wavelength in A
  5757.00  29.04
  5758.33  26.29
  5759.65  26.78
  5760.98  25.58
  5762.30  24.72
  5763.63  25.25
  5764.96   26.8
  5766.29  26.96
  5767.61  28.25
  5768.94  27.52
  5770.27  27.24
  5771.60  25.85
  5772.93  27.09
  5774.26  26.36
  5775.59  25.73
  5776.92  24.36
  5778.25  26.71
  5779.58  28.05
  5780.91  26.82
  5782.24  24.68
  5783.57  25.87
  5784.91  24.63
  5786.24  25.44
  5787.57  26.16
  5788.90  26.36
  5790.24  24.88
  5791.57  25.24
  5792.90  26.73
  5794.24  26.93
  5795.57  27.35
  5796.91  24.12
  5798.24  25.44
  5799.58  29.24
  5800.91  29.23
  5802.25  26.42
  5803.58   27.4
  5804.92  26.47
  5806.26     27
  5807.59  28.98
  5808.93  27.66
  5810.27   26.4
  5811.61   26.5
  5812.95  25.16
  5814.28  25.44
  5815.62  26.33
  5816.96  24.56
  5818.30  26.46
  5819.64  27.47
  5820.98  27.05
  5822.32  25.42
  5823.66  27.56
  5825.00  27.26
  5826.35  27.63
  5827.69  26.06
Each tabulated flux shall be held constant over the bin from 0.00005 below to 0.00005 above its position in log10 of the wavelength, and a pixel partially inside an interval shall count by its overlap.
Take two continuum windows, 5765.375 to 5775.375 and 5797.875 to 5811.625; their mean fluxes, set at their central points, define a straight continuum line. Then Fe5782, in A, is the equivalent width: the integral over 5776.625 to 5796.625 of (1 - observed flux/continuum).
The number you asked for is 0.9 A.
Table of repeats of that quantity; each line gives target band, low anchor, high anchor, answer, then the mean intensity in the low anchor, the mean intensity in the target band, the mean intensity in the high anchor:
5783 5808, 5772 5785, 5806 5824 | -0.2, 26.1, 26.5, 26.6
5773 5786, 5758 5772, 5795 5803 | 0.4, 26.5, 25.9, 27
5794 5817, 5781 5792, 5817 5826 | -0.5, 25.5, 26.8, 26.7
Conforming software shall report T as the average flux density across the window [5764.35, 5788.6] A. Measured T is 26.4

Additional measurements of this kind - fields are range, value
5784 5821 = 26.5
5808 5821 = 26.3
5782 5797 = 25.8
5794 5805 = 27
